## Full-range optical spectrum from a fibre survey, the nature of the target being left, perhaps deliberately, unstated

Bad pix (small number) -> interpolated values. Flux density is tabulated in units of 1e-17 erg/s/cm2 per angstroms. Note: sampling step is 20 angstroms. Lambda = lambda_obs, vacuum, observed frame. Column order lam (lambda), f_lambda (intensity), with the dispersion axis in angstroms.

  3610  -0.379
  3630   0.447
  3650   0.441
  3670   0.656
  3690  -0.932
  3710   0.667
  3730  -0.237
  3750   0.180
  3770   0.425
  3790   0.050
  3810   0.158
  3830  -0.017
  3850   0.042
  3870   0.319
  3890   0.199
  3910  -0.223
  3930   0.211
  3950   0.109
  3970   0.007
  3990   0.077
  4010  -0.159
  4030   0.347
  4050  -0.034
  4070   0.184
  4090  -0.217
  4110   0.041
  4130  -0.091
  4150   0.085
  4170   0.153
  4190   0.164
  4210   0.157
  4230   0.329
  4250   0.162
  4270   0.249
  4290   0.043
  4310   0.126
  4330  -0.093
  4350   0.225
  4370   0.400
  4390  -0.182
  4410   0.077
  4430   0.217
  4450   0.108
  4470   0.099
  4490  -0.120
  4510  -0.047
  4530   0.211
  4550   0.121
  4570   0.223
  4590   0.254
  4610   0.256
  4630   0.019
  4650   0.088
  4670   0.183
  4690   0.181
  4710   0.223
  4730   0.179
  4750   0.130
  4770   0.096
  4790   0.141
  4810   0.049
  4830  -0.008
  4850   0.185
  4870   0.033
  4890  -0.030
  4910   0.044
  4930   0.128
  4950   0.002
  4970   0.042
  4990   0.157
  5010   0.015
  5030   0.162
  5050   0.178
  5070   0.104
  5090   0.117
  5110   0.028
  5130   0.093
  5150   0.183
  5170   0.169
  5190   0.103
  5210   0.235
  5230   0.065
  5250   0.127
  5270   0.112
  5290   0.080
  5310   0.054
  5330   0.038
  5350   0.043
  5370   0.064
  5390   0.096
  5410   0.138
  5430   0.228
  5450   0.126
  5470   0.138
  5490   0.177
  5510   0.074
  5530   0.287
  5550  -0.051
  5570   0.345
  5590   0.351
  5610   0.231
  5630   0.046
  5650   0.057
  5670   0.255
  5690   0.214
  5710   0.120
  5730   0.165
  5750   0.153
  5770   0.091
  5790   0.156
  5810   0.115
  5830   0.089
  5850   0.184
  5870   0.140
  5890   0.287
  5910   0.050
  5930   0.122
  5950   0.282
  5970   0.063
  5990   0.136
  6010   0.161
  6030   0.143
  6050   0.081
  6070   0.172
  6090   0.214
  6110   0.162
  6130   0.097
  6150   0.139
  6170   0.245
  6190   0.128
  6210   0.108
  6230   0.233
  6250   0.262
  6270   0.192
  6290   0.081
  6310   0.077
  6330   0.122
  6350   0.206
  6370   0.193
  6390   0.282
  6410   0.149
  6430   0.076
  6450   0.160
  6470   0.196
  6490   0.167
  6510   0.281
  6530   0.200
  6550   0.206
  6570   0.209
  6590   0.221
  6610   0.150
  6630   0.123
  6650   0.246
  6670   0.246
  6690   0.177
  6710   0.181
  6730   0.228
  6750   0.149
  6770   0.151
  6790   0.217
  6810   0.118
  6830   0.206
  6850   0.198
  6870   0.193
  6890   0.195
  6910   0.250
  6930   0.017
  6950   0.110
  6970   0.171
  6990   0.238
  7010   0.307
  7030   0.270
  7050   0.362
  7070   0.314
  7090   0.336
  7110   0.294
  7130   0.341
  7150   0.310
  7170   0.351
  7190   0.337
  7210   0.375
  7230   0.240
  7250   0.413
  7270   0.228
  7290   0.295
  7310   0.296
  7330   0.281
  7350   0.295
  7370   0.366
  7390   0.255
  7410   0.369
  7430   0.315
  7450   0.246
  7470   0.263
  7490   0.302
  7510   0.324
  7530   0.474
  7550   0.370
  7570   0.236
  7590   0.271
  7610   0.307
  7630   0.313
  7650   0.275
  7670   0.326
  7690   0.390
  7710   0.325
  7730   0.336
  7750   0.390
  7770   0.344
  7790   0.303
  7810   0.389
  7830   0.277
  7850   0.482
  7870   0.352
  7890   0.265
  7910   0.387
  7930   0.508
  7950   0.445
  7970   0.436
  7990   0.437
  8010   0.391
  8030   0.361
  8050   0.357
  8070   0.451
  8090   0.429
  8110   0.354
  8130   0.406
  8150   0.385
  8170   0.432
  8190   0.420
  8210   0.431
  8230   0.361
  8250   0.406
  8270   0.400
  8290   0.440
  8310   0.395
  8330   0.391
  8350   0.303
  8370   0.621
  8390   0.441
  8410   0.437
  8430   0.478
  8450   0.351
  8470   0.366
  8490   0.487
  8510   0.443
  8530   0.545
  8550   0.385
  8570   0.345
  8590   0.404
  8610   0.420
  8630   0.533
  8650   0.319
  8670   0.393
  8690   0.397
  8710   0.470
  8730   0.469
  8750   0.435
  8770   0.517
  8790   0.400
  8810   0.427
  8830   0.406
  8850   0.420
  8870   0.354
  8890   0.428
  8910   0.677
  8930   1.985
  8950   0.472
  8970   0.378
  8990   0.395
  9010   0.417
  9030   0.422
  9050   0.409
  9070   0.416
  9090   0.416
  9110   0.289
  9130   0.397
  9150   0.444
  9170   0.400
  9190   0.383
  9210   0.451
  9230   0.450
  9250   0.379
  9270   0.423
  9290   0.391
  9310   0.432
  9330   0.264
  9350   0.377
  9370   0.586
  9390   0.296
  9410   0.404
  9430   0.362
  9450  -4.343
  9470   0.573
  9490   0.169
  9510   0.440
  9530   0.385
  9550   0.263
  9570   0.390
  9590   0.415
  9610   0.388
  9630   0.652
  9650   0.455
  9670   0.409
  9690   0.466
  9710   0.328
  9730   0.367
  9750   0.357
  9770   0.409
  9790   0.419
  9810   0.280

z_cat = 0.762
